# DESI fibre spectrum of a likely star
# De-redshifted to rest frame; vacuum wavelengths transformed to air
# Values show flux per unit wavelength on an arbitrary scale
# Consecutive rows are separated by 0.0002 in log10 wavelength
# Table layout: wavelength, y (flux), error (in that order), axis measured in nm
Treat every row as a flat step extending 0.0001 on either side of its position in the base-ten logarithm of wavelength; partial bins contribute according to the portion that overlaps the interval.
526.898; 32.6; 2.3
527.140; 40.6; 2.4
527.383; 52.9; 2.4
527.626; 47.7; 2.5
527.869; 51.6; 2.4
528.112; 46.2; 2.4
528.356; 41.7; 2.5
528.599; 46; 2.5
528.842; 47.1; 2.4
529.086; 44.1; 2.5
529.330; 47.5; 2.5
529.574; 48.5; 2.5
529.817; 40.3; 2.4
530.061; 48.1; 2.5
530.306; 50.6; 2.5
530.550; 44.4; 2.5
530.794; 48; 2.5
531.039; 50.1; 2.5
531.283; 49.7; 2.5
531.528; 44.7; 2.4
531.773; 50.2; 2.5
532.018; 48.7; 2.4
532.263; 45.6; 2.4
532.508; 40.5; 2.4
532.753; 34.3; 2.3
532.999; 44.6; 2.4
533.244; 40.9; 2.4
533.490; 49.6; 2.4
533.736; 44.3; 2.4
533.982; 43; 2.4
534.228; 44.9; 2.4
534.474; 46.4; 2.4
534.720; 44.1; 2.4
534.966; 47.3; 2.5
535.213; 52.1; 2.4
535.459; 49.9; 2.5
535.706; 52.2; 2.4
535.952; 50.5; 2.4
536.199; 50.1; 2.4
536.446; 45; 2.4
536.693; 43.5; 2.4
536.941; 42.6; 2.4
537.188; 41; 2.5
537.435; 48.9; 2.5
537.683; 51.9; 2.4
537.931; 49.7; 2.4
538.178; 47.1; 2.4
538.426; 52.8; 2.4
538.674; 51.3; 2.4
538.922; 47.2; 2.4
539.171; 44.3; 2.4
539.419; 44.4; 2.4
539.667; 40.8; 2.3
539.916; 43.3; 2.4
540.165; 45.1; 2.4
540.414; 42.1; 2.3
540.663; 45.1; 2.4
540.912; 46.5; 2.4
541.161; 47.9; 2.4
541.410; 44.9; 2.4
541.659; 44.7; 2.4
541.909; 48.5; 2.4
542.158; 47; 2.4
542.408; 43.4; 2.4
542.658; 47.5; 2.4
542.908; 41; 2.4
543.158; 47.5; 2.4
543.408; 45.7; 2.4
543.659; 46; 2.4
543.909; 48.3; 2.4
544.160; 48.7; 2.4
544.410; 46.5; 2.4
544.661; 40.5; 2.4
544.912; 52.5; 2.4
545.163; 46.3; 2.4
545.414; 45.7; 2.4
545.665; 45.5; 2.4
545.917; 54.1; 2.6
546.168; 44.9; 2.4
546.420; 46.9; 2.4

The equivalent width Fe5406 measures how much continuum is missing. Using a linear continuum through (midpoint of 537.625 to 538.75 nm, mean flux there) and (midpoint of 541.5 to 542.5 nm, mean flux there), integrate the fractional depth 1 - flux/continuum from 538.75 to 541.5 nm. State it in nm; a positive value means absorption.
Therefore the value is 0.191 nm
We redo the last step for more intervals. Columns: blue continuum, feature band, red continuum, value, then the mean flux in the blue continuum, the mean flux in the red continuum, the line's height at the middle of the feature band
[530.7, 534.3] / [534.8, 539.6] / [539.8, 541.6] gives -0.295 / 45.2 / 45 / 45.1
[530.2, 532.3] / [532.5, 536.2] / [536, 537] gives 0.060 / 48.1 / 45.8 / 46.8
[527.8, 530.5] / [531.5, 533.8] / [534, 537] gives 0.126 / 46.4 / 47.3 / 46.9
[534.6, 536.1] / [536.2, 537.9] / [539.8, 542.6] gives 0.076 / 49.4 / 45.4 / 48.2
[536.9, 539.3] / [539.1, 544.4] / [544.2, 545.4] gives 0.195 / 47.9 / 46.6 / 47.1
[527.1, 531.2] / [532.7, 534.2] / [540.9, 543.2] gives 0.105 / 46.9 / 45.8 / 46.6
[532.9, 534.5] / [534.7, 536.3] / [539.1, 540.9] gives -0.193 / 44.7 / 43.7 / 44.4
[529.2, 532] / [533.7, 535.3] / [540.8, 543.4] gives 0.033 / 47.5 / 45.9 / 47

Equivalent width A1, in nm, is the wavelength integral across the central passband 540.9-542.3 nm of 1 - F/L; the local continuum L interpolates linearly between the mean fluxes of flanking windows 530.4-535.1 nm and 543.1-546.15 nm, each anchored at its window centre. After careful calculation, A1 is 0.01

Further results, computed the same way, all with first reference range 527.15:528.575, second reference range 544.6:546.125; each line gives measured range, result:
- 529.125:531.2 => 0.009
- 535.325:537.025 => -0.014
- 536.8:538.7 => -0.020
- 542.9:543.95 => 0.034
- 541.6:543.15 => 0.065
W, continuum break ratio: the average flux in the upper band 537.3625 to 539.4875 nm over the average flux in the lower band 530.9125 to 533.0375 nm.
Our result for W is 1.07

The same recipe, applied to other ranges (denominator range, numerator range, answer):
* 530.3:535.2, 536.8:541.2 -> 1.01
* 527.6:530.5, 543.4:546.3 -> 1.01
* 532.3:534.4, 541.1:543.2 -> 1.06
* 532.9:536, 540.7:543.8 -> 0.98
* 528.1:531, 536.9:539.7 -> 1.02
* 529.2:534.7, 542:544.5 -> 1.01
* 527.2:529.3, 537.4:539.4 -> 1.04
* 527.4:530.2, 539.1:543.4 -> 0.97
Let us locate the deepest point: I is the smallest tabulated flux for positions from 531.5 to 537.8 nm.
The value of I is 34.3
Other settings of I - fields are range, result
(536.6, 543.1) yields 40.8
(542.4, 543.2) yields 41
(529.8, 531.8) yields 40.3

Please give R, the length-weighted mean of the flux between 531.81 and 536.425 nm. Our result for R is 46.1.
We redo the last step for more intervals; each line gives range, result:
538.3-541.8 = 45.7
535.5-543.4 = 46.4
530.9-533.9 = 45.2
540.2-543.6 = 45.5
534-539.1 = 47.8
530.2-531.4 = 48.6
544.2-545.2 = 46.7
